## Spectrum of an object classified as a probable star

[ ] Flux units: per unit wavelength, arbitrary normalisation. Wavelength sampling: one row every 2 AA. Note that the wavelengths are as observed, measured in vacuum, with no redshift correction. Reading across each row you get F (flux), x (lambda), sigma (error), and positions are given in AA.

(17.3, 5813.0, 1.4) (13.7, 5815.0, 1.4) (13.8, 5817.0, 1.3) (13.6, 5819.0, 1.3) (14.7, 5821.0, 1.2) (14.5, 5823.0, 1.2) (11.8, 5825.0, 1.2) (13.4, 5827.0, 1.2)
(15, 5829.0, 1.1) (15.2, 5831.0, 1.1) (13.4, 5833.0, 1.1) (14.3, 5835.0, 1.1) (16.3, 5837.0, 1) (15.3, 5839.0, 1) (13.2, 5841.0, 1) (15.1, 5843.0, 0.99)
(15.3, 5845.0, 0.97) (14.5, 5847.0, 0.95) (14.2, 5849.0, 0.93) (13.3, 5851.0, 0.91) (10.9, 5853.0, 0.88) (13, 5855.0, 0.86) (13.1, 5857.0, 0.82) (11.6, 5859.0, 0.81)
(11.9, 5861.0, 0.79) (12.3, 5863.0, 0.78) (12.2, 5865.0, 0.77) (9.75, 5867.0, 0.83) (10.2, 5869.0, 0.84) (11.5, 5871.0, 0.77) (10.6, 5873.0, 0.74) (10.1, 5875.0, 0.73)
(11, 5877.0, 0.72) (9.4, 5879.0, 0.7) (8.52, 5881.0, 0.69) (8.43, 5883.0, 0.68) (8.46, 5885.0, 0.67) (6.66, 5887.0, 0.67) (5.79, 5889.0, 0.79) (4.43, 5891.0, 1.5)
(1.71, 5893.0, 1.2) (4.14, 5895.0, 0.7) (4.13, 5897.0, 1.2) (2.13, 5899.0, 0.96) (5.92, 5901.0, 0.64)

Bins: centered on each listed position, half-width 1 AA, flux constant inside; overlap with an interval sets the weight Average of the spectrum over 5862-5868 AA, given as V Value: 11.4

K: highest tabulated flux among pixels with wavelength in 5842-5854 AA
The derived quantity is 15.3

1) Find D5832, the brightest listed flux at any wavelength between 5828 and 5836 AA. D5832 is 15.2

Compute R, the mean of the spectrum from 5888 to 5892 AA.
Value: 5.11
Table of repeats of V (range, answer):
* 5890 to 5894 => 3.07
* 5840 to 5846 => 14.5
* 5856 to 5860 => 12.3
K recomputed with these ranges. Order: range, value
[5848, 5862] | 14.2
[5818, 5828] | 14.7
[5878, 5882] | 9.4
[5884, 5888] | 8.46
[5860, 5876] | 12.3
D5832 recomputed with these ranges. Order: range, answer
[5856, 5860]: 13.1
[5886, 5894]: 6.66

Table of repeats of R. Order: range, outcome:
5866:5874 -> 10.5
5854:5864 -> 12.4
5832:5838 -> 14.7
